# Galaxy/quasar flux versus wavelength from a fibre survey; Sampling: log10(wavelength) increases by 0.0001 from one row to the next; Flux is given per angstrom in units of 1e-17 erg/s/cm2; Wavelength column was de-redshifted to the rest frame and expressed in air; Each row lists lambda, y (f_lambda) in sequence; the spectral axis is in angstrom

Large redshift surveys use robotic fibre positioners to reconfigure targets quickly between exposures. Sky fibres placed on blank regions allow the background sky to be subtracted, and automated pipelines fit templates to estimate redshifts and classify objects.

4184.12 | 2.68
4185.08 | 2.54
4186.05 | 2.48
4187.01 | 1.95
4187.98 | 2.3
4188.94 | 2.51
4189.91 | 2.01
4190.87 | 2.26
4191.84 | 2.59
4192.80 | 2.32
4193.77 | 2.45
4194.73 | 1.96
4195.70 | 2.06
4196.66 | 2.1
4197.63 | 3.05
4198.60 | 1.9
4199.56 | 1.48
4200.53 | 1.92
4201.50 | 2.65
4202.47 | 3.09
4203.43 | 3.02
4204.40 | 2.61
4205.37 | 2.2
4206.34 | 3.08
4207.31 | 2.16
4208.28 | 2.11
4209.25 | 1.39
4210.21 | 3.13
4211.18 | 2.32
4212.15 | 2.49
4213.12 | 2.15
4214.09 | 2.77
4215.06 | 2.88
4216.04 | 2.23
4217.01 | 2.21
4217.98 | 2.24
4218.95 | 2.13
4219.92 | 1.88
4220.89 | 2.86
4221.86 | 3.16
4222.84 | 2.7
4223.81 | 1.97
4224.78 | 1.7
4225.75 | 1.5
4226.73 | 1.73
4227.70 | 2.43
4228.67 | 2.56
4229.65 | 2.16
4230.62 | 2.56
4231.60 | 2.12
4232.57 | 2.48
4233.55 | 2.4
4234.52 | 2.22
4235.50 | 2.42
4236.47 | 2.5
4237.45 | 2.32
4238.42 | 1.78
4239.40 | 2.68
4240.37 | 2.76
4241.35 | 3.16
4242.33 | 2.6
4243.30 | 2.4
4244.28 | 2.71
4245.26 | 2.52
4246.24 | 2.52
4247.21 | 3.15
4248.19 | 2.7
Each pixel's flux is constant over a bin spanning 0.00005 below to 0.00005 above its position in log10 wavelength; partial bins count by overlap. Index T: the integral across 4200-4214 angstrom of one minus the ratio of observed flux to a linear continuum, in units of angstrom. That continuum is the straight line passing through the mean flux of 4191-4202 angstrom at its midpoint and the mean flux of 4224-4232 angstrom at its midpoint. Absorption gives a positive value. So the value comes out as -1.8 angstrom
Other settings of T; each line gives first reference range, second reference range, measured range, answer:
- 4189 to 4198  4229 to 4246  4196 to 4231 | 0.47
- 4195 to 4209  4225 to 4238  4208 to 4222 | -0.43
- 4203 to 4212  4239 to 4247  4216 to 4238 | 2.53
